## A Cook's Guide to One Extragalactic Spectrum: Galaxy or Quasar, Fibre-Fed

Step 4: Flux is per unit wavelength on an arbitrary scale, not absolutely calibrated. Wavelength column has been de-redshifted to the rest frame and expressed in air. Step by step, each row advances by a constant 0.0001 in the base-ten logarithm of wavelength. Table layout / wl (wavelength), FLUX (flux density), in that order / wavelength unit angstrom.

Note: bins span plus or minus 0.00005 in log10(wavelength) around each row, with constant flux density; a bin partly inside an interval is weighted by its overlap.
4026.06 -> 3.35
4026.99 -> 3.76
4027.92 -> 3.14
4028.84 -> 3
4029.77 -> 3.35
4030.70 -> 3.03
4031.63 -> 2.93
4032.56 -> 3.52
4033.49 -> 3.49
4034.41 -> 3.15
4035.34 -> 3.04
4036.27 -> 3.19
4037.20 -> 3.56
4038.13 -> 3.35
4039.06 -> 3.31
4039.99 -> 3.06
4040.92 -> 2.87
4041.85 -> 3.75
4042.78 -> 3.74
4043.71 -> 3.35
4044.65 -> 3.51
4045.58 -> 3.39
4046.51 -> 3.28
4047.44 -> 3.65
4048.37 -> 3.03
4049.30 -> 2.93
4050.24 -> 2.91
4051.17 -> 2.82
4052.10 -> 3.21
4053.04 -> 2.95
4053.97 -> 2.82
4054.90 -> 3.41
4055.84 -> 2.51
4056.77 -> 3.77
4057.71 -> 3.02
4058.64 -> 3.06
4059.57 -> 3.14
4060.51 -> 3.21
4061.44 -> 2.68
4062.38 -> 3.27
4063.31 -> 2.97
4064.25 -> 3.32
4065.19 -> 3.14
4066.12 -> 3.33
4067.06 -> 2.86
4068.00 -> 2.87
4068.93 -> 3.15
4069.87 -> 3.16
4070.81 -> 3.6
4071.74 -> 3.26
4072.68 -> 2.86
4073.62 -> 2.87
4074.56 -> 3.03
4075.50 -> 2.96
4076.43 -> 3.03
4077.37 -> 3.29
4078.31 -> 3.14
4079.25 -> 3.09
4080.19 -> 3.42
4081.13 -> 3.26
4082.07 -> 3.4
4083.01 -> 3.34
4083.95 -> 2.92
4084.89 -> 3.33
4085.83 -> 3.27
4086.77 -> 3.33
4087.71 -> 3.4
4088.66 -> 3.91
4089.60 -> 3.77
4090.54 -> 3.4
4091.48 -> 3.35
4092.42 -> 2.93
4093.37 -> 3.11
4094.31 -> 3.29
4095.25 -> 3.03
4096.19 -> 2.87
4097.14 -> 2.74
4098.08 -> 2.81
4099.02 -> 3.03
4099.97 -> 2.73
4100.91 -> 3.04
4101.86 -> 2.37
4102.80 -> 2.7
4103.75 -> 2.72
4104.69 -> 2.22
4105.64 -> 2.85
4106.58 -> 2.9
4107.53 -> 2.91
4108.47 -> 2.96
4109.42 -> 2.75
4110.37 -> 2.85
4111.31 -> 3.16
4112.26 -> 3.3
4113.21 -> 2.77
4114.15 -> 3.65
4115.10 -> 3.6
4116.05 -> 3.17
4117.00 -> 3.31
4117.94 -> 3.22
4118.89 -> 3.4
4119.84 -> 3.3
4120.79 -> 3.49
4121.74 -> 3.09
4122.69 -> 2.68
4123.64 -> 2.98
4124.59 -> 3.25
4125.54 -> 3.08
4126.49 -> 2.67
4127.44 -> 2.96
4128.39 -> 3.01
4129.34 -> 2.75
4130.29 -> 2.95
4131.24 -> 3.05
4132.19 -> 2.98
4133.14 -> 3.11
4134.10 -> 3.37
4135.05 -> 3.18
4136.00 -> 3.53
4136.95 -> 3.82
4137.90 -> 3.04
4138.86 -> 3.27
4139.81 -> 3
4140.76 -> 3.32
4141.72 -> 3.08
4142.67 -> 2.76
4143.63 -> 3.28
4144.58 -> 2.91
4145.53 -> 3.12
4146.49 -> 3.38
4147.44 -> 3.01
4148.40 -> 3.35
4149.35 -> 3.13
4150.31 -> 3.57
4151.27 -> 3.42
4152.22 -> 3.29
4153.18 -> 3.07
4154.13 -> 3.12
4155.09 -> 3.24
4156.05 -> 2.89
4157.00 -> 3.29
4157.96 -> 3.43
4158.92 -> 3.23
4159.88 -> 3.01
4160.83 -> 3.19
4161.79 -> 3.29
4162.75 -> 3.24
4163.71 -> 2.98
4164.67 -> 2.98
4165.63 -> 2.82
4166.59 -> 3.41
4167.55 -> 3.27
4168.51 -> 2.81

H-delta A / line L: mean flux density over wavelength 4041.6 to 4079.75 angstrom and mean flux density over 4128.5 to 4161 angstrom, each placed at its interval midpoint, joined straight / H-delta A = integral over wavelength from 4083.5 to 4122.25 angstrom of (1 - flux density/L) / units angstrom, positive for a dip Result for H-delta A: 0.8 angstrom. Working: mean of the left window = 3.15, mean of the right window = 3.18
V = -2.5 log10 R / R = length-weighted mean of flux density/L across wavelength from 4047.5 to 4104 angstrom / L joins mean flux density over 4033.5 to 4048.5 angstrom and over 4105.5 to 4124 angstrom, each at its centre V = 0.04 mag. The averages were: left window 3.34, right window 3.12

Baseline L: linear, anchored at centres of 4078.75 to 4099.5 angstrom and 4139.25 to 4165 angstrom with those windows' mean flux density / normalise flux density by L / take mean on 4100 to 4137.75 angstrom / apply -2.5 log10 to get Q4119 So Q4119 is 0.05 mag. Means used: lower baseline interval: 3.23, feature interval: 3.05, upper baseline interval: 3.17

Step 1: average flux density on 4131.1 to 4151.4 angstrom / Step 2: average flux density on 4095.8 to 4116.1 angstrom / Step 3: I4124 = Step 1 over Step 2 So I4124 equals 1.1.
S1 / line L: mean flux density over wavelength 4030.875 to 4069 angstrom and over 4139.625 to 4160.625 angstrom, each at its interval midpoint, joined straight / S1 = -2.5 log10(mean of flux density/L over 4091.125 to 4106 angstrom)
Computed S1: 0.117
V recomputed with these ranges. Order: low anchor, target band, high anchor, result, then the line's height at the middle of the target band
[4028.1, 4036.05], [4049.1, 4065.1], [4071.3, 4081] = 0.027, 3.14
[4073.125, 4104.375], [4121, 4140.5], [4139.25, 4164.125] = 0.021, 3.16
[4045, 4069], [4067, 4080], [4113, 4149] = 0.007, 3.12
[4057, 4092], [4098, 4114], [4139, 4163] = 0.126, 3.2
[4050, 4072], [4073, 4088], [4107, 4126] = -0.024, 3.12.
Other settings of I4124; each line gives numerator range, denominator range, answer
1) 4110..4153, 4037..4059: 0.99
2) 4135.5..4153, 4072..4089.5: 1.00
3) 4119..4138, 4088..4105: 1.04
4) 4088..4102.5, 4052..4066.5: 0.99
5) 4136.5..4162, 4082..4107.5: 1.05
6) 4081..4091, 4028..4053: 1.05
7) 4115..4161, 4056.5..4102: 1.01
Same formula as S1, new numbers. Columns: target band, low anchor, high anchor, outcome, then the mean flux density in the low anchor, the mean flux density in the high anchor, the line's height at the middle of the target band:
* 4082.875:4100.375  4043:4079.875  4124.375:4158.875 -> -0.02 mag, 3.13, 3.16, 3.14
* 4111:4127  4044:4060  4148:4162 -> 0.01 mag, 3.14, 3.23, 3.2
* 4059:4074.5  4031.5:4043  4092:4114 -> 0.00 mag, 3.31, 2.88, 3.12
